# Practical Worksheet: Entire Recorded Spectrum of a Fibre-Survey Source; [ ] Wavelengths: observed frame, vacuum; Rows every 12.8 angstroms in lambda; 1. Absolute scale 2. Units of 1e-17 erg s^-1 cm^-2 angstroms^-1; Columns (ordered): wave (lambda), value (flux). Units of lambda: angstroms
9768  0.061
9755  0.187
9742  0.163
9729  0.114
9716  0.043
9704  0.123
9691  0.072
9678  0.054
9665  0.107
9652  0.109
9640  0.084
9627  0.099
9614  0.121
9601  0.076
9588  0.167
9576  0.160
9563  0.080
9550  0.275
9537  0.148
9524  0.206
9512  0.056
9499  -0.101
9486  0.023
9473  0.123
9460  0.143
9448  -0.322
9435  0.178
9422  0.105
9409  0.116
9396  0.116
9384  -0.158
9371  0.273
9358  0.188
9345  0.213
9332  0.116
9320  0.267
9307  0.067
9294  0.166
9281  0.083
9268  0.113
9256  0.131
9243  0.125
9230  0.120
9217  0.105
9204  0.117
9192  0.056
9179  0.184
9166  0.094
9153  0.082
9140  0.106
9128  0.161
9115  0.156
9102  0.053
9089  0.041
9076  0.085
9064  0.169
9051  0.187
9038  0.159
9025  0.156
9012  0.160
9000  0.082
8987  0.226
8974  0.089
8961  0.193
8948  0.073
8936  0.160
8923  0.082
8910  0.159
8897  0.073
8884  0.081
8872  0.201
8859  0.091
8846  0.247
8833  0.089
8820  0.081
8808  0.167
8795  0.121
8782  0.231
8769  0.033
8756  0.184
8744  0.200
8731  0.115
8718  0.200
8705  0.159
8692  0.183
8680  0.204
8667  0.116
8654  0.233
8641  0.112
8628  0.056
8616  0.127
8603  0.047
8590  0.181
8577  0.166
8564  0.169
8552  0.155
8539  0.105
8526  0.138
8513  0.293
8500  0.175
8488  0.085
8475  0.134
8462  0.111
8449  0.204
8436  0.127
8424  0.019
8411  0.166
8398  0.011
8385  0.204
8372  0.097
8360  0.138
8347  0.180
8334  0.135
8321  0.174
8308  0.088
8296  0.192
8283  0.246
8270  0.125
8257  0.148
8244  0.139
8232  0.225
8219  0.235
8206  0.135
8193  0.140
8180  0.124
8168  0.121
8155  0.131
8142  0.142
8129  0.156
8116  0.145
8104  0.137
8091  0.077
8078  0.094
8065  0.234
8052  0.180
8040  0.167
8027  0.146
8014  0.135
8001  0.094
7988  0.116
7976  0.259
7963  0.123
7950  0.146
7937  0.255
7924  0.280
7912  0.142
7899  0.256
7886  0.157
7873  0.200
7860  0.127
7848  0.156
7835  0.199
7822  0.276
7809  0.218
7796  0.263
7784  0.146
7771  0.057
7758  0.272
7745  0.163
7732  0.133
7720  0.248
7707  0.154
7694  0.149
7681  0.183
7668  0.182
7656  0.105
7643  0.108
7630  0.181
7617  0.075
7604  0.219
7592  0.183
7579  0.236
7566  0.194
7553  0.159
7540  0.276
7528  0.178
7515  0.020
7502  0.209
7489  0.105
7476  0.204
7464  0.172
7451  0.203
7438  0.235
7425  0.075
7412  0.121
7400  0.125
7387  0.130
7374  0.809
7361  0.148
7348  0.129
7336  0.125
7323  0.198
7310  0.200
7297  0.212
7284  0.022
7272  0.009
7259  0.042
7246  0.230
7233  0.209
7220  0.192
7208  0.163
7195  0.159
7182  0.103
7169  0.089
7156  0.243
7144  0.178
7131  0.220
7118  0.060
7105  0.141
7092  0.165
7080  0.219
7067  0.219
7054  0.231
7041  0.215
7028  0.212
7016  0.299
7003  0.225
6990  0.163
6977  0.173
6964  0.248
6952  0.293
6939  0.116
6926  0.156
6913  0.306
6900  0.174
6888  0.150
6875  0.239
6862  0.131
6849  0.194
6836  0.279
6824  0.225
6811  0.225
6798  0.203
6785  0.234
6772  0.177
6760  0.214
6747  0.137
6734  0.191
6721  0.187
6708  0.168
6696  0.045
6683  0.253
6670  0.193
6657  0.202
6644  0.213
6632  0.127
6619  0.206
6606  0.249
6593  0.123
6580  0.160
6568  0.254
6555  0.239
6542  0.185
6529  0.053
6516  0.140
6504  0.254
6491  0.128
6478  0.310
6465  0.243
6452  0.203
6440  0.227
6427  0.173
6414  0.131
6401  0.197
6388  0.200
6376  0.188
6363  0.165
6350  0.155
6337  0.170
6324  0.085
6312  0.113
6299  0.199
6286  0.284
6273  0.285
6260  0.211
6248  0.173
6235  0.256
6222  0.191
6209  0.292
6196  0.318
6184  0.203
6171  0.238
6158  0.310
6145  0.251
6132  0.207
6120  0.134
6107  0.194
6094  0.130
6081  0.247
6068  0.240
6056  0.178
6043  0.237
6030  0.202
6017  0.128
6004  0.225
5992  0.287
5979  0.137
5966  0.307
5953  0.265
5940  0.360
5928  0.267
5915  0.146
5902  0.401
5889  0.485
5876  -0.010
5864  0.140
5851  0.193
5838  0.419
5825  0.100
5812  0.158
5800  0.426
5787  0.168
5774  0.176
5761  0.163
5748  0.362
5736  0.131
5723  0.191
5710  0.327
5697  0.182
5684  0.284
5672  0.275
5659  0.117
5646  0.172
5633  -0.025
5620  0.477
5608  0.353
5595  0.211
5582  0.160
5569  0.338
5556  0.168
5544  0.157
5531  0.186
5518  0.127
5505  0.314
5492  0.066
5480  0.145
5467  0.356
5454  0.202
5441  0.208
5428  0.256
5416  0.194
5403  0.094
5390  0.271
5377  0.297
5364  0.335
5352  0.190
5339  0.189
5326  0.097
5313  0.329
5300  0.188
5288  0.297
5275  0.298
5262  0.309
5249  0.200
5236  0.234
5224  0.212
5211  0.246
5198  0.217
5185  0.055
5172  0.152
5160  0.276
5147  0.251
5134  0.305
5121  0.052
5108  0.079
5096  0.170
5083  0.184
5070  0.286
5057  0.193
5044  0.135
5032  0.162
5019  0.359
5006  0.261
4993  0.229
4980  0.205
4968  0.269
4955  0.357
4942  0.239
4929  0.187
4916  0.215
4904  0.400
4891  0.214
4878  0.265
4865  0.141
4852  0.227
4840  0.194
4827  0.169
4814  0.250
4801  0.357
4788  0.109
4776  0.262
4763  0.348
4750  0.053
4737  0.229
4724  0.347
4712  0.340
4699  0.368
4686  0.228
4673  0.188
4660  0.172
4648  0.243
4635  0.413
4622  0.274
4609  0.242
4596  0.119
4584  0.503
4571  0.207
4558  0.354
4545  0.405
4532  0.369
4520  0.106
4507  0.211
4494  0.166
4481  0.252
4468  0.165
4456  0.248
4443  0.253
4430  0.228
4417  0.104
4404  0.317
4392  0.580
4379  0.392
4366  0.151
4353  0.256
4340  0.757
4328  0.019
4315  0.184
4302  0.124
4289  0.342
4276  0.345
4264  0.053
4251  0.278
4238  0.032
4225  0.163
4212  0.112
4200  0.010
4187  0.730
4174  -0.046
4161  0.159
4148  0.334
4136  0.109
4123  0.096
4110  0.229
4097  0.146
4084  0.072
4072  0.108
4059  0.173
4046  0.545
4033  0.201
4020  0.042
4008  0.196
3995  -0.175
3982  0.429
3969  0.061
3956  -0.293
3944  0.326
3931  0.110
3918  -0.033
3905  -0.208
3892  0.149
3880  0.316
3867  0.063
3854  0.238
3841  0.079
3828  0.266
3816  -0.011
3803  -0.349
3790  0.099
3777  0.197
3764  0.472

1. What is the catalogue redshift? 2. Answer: 0.123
